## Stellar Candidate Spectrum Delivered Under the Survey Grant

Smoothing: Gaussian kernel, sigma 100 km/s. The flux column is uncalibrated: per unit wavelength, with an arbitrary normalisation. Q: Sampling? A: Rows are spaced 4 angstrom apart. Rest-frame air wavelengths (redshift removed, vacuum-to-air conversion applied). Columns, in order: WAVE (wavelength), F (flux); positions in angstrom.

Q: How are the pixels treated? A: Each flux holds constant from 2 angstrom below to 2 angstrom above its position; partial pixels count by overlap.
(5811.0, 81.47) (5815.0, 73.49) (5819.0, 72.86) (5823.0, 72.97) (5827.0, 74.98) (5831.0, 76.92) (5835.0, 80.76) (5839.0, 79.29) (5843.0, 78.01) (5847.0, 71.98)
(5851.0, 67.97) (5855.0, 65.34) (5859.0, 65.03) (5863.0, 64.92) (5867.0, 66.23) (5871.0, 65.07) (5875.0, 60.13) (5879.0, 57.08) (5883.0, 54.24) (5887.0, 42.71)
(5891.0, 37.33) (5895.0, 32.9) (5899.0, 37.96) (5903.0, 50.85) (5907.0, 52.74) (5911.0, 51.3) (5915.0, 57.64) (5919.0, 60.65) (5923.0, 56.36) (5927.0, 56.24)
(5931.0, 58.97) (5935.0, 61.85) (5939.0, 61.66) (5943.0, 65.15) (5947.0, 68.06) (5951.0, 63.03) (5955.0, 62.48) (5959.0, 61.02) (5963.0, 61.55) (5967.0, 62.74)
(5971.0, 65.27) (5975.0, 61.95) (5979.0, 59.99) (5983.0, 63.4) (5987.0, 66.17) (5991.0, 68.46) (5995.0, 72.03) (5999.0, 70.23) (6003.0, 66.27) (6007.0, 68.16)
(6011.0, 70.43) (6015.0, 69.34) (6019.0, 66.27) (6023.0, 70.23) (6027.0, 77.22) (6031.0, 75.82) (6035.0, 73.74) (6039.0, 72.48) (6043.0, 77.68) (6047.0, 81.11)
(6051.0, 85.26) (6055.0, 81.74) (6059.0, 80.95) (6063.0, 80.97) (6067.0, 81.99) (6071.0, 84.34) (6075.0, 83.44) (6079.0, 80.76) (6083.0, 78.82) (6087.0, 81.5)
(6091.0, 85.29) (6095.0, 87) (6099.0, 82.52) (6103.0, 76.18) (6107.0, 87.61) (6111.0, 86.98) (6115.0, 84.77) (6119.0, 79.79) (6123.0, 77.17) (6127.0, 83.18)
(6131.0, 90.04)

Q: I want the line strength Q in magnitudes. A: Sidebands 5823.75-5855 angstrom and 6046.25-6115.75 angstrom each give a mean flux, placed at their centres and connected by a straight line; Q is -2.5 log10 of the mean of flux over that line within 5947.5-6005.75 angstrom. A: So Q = 0.22 mag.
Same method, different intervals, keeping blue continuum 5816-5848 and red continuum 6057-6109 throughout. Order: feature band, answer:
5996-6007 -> 0.17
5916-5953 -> 0.27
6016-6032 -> 0.13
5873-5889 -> 0.40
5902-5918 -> 0.40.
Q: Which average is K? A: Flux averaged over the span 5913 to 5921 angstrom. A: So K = 59.1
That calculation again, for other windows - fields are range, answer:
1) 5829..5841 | 79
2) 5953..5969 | 61.9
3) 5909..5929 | 56.4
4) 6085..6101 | 84.1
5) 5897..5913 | 48.2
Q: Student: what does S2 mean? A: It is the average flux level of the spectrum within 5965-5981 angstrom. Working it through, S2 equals 62.5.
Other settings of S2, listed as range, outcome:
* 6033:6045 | 74.6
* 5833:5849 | 77.5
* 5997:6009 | 68.2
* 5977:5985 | 61.7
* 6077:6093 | 81.6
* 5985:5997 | 68.9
